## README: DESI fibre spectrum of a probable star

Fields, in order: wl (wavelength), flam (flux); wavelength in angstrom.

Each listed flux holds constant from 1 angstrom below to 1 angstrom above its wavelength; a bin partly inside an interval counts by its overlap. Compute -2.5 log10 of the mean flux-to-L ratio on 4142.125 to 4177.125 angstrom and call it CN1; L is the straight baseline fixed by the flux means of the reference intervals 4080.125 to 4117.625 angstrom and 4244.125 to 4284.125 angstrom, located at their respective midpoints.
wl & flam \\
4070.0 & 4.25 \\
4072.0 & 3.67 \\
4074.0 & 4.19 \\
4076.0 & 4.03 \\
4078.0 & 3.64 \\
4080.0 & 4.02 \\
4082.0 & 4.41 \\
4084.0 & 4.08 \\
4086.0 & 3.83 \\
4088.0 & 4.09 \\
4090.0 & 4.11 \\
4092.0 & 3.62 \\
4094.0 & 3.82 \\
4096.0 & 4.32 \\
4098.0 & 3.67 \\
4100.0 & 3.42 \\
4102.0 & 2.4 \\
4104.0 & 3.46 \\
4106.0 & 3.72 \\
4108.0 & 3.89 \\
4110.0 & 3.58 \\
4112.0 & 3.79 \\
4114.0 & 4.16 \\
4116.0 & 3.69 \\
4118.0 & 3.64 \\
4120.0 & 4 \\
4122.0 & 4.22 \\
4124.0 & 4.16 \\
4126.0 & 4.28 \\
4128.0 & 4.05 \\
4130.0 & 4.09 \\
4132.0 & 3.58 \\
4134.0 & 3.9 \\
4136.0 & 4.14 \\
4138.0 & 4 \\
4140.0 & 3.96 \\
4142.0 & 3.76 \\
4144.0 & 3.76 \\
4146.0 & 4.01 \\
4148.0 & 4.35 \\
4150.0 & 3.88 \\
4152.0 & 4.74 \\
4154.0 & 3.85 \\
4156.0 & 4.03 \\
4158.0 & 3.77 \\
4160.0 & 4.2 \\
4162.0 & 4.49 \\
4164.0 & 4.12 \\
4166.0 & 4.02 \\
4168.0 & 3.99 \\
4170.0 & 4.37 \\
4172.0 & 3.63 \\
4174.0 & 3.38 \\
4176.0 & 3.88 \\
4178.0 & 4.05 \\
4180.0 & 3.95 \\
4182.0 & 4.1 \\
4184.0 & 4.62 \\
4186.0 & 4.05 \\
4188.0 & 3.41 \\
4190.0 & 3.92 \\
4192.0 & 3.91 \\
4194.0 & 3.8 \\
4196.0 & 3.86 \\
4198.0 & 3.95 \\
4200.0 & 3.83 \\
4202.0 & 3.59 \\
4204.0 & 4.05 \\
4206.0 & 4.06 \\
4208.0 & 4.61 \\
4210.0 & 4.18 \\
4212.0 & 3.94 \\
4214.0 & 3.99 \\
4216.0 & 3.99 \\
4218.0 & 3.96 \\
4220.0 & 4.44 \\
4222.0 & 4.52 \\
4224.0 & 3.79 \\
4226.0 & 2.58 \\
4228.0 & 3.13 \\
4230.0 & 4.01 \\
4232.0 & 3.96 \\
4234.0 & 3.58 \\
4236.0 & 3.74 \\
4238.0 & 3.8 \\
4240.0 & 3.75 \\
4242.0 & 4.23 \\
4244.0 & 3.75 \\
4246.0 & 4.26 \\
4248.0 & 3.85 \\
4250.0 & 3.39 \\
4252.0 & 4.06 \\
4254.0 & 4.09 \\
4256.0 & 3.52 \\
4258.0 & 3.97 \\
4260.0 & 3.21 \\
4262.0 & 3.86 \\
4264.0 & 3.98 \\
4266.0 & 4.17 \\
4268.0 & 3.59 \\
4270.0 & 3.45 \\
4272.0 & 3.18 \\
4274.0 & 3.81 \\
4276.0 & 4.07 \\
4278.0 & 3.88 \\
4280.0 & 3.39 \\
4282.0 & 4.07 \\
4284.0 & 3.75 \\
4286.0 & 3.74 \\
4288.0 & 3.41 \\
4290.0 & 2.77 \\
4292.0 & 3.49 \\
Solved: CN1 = -0.07 mag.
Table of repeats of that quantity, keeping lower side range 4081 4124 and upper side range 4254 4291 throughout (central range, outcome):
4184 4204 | -0.04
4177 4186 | -0.12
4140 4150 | -0.05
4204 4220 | -0.11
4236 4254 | -0.06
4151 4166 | -0.11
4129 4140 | -0.04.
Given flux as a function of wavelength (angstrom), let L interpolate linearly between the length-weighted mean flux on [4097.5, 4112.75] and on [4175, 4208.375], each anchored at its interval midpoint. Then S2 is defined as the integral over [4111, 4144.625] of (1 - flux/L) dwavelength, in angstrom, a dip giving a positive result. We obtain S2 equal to -3.23 angstrom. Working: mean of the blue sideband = 3.48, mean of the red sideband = 3.97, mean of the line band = 3.95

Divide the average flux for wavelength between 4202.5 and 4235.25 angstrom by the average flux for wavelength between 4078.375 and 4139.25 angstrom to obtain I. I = 1.01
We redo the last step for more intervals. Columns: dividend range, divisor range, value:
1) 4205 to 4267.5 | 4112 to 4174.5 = 0.97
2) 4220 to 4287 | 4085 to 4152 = 0.97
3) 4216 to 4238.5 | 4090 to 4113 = 1.04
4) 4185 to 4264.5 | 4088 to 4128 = 1.02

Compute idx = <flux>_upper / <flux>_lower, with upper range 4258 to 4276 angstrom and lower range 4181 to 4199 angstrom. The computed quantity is 0.93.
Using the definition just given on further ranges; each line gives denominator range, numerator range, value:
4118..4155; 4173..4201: 0.97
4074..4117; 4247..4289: 0.98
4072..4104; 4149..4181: 1.05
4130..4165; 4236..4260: 0.95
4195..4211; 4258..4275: 0.91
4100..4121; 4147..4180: 1.12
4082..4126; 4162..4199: 1.04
